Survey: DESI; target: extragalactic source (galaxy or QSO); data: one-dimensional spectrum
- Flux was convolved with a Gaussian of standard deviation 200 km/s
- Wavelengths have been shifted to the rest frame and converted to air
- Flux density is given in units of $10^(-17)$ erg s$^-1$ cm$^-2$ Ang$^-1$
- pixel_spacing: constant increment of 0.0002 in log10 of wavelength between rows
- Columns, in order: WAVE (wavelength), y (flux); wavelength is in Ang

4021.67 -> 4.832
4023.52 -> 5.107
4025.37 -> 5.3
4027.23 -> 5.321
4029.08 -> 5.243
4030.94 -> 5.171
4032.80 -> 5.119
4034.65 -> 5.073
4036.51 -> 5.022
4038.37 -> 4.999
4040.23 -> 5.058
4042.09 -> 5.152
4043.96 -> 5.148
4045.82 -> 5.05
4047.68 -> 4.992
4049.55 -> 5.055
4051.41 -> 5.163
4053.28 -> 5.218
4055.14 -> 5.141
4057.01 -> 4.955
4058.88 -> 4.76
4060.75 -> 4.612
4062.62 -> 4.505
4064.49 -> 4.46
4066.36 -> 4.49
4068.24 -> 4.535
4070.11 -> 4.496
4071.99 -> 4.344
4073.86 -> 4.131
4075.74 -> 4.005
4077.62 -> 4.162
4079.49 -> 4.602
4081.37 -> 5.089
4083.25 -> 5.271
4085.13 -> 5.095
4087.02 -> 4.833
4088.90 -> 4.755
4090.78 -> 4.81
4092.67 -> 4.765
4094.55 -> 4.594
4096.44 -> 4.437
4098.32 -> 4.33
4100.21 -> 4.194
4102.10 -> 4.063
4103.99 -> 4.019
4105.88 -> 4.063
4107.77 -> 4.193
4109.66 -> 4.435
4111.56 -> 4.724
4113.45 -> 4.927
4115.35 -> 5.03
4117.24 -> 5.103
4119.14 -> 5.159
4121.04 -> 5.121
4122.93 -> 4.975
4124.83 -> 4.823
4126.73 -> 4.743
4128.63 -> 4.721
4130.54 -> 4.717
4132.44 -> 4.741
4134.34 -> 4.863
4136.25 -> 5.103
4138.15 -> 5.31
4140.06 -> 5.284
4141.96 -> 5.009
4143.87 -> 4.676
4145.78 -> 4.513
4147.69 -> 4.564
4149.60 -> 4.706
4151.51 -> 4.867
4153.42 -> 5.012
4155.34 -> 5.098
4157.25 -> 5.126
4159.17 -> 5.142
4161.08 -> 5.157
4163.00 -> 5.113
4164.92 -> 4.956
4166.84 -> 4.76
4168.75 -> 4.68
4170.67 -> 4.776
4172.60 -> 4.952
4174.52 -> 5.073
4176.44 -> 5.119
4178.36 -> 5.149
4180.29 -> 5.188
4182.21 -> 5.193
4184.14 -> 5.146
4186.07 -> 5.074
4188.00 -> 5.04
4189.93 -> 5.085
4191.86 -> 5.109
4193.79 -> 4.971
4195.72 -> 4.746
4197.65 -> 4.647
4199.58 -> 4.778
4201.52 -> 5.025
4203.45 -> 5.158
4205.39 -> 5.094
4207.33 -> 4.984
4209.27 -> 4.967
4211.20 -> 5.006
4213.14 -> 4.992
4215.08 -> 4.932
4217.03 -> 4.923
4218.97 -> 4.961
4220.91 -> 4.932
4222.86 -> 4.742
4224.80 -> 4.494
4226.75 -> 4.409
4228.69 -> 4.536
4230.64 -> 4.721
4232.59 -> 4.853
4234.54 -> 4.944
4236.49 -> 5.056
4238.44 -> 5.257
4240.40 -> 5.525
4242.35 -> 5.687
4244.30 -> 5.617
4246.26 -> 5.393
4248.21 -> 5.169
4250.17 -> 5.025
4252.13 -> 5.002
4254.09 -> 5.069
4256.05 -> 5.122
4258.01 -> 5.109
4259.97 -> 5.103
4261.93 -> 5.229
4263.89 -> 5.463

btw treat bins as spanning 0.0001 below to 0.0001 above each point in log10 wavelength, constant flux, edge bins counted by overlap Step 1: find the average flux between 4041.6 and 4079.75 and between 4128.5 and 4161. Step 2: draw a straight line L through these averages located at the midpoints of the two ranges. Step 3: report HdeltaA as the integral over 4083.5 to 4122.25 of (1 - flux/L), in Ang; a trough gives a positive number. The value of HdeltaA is 1.36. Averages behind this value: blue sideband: 4.71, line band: 4.65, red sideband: 4.92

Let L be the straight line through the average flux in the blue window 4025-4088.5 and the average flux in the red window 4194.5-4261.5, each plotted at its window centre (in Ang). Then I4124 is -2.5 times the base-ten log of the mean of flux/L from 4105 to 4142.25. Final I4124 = 0.01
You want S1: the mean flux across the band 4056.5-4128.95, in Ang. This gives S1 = 4.62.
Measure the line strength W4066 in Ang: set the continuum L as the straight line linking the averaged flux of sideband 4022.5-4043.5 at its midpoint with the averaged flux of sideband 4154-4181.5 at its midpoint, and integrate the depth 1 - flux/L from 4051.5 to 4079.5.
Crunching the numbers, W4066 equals 2.9 Ang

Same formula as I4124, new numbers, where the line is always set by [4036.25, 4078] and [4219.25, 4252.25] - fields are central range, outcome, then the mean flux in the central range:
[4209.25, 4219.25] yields 0.01 mag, 4.96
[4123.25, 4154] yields 0.01 mag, 4.85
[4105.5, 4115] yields 0.07 mag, 4.53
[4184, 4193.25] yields -0.03 mag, 5.08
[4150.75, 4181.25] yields -0.02 mag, 5.01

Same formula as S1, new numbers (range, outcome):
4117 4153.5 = 4.89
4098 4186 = 4.85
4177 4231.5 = 4.93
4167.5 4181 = 4.98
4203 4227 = 4.9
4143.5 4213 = 4.97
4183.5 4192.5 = 5.09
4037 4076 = 4.79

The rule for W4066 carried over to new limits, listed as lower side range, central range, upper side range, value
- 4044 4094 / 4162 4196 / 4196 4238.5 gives -1.2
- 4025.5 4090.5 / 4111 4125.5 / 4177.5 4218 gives -0.2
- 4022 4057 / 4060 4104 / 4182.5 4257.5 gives 4.8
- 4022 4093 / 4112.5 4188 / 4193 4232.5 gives -1.7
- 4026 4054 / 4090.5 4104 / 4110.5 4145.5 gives 1.6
